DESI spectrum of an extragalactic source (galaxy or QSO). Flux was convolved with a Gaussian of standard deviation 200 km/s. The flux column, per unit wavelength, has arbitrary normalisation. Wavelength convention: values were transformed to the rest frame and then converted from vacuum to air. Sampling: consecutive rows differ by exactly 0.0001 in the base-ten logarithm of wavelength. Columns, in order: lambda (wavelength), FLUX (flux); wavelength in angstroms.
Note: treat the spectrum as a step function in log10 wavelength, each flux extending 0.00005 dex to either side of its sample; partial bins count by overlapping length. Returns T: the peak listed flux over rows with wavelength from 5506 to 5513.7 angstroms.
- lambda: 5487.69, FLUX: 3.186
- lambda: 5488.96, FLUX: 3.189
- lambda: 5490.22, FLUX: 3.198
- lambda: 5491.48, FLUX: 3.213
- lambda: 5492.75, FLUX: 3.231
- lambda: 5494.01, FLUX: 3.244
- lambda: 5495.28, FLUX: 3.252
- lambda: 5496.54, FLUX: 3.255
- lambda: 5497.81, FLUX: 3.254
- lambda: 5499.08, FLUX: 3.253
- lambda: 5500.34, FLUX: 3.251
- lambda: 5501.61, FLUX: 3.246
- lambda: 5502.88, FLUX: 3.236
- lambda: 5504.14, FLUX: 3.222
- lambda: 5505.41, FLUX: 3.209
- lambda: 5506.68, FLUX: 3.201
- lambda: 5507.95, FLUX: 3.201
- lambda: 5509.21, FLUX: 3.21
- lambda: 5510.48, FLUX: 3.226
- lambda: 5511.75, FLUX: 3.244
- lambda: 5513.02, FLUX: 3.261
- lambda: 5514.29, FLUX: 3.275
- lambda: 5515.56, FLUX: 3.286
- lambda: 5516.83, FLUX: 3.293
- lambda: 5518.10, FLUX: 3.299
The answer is 3.261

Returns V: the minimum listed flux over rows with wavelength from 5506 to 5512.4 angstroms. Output 3.201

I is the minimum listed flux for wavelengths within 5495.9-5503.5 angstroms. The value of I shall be 3.236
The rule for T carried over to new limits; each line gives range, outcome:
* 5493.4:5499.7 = 3.255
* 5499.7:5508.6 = 3.251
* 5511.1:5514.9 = 3.275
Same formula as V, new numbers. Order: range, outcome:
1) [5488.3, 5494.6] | 3.189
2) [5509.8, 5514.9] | 3.226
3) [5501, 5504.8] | 3.222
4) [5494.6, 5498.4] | 3.252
